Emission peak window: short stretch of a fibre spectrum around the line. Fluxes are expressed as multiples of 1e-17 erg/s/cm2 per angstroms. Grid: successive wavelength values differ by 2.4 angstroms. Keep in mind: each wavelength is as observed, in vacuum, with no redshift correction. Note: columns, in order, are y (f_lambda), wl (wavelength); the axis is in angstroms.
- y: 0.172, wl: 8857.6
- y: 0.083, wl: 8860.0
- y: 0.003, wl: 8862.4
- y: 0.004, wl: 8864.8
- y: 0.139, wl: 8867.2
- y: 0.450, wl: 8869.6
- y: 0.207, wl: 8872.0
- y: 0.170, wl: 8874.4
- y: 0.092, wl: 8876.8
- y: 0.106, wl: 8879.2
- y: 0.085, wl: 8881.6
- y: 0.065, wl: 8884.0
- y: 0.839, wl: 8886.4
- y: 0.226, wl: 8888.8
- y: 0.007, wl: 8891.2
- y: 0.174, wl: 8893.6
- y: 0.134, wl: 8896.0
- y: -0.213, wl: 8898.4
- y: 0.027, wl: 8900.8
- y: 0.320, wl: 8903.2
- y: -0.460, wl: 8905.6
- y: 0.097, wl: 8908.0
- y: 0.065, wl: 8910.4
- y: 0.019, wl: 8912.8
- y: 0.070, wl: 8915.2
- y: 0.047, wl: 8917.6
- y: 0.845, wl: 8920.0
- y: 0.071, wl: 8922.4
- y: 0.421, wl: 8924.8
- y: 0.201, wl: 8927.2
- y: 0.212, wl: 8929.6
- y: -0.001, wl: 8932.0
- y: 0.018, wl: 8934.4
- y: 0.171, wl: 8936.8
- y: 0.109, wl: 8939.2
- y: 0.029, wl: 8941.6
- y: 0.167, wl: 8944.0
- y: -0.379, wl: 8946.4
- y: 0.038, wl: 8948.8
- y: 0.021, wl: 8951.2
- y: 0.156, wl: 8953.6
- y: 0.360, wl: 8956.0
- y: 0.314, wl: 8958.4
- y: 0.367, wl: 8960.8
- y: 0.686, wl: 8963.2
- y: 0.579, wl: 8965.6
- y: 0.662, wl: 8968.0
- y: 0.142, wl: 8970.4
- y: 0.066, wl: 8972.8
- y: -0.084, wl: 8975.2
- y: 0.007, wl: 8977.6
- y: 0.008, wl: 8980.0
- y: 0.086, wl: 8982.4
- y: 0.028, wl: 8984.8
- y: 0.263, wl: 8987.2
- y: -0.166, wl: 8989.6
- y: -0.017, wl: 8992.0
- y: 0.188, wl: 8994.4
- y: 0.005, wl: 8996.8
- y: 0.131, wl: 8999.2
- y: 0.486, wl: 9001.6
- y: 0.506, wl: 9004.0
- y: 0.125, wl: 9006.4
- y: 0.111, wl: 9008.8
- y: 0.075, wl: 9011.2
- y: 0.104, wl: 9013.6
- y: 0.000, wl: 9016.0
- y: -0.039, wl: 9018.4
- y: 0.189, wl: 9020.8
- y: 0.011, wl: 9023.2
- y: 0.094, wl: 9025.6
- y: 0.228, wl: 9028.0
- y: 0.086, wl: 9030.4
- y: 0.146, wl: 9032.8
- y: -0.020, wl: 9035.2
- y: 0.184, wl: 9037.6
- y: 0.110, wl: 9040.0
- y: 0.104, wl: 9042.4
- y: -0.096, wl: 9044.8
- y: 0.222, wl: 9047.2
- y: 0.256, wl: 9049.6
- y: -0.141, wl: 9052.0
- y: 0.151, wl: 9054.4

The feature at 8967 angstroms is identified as Hbeta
